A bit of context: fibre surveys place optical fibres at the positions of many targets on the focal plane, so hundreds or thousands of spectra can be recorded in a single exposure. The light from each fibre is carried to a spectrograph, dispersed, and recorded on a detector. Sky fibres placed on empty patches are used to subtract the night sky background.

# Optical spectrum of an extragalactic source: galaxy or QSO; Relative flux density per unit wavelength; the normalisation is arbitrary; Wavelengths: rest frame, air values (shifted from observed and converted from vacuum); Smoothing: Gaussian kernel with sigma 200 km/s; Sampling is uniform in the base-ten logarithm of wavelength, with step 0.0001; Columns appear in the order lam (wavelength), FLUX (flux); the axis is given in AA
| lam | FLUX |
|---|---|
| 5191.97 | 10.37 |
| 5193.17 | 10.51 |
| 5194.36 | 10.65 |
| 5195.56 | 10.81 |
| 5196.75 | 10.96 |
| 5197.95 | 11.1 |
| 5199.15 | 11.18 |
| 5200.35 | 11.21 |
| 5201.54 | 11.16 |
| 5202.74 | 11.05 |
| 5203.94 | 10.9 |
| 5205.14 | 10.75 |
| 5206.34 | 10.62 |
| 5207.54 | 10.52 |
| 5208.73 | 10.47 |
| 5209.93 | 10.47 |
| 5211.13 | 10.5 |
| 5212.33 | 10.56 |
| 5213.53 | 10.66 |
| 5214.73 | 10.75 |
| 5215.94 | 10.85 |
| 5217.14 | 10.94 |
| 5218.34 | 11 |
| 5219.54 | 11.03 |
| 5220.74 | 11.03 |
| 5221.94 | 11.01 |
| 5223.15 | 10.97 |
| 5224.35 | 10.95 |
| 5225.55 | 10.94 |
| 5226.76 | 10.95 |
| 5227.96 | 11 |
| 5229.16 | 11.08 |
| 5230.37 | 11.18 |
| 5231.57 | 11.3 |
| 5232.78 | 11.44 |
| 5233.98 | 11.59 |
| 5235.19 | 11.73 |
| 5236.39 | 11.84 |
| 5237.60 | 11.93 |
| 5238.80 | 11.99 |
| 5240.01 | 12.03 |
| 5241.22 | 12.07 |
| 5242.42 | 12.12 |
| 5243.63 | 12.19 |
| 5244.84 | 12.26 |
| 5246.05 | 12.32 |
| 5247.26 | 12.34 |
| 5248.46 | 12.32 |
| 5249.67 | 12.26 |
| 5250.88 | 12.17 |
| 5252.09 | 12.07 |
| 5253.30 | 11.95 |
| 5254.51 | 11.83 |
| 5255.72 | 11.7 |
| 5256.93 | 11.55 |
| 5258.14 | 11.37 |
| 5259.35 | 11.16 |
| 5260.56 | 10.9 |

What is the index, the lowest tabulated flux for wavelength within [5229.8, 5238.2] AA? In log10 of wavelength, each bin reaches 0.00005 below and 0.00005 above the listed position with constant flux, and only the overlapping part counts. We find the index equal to 11.18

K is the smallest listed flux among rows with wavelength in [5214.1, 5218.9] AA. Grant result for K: 10.75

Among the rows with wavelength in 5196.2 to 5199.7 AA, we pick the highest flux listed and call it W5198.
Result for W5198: 11.18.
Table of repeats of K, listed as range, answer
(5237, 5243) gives 11.93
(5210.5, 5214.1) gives 10.5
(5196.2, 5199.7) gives 10.96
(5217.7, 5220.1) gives 11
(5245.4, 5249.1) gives 12.32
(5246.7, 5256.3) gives 11.7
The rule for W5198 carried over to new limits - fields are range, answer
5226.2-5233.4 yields 11.44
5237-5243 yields 12.12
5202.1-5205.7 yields 11.05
